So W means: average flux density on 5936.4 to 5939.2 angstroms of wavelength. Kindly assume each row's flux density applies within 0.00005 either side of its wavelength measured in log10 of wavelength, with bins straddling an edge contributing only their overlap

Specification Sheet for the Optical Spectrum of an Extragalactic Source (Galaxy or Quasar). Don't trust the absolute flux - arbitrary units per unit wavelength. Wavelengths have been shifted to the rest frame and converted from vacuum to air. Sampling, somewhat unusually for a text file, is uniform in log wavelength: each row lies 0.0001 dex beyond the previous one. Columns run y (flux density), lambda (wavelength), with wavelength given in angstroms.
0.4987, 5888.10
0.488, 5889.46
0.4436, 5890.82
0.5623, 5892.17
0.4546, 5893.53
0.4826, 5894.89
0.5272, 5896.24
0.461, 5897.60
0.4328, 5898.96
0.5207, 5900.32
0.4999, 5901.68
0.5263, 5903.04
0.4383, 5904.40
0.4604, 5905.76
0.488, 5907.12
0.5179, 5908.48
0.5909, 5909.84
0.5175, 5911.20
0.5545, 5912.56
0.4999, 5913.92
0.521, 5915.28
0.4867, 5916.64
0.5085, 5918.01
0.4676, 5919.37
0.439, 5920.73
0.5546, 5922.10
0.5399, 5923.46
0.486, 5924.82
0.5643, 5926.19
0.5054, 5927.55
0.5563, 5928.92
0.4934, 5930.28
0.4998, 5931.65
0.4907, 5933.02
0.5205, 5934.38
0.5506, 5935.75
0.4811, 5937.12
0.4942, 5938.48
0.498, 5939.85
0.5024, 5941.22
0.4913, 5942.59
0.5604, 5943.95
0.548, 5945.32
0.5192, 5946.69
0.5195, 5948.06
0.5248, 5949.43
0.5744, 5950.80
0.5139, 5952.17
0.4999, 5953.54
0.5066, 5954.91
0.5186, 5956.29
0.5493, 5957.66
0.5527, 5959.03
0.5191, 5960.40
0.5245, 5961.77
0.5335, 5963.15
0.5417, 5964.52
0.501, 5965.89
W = 0.489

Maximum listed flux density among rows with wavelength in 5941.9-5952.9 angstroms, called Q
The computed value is 0.5744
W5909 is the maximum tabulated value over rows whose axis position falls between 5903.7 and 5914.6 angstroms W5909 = 0.5909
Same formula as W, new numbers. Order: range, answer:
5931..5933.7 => 0.495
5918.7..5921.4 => 0.454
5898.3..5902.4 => 0.485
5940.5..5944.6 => 0.518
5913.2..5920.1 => 0.497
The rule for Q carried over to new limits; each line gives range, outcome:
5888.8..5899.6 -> 0.5623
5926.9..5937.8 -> 0.5563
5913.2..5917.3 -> 0.521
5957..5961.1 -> 0.5527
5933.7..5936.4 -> 0.5506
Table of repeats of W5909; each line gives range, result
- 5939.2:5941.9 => 0.5024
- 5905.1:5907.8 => 0.488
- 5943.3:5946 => 0.5604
